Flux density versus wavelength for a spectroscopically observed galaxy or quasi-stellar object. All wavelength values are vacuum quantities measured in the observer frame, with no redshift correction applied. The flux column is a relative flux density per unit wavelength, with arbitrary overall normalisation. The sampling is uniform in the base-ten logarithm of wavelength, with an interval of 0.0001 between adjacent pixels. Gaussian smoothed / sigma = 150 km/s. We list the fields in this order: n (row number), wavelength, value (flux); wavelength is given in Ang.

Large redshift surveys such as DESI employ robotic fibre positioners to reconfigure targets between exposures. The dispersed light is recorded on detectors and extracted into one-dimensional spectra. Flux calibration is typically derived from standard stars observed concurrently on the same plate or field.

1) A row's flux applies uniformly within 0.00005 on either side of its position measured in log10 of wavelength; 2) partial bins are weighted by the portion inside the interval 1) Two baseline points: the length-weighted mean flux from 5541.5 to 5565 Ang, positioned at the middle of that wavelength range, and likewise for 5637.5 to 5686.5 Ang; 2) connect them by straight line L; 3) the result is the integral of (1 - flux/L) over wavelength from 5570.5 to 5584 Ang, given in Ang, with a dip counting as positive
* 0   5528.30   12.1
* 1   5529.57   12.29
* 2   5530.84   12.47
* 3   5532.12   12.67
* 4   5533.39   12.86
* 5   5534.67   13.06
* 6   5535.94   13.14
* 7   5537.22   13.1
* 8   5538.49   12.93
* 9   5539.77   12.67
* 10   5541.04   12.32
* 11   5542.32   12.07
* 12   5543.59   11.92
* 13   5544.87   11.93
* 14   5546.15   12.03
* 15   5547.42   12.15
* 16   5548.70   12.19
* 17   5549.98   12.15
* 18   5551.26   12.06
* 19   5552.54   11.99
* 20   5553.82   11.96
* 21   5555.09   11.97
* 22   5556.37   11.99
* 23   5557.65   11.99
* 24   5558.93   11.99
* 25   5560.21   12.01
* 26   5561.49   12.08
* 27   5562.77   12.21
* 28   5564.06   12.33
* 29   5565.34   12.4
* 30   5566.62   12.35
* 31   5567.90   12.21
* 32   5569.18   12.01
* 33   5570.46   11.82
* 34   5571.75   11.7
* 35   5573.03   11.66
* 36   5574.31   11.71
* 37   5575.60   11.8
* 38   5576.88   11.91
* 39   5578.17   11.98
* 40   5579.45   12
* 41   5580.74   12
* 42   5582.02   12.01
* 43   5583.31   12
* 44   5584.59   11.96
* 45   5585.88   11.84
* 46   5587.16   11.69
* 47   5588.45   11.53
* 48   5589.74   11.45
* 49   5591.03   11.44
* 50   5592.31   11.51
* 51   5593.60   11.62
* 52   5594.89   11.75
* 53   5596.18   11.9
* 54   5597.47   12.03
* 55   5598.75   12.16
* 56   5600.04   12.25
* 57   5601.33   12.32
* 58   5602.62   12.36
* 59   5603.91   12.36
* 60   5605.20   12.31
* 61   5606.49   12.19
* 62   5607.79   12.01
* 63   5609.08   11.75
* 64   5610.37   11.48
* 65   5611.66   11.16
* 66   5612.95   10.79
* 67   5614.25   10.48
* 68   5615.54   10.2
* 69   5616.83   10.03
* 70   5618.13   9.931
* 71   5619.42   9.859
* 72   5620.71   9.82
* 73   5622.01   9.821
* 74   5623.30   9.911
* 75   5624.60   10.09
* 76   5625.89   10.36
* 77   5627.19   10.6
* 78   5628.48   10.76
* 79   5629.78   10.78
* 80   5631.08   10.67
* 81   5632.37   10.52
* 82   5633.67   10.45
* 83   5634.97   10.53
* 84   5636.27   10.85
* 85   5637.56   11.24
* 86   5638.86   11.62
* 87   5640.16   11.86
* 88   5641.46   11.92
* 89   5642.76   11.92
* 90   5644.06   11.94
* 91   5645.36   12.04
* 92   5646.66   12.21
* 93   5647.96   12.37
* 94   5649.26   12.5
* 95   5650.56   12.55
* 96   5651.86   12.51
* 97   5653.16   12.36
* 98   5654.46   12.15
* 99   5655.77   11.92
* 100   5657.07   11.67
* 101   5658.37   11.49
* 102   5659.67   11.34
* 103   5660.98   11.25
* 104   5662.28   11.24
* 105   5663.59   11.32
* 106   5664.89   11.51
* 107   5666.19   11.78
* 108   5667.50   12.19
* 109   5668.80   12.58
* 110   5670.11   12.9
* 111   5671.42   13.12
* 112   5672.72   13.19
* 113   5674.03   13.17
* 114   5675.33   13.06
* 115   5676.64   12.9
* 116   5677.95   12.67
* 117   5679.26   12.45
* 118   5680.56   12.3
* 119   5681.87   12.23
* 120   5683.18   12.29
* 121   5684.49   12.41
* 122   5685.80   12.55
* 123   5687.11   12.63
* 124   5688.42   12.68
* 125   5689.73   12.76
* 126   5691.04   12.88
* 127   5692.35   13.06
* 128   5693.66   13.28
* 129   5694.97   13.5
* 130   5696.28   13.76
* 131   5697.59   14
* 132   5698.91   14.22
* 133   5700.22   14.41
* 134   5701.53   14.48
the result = 0.2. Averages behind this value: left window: 12.1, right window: 12.2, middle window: 11.9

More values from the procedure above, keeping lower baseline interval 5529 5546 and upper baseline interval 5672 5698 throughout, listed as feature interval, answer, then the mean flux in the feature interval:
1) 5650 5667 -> 1.4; 11.8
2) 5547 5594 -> 2.6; 11.9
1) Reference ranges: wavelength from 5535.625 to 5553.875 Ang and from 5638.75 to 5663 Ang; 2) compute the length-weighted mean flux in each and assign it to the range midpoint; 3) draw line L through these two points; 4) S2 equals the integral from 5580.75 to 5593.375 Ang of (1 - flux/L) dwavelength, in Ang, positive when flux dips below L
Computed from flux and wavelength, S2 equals 0.4 Ang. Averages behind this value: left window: 12.3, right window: 11.9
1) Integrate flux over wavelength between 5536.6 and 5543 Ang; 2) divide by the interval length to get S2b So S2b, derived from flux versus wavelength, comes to 12.6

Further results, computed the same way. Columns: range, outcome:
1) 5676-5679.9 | 12.7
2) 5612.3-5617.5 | 10.4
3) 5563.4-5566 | 12.3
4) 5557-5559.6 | 12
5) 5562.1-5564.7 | 12.2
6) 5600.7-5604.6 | 12.3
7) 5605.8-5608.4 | 12.1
